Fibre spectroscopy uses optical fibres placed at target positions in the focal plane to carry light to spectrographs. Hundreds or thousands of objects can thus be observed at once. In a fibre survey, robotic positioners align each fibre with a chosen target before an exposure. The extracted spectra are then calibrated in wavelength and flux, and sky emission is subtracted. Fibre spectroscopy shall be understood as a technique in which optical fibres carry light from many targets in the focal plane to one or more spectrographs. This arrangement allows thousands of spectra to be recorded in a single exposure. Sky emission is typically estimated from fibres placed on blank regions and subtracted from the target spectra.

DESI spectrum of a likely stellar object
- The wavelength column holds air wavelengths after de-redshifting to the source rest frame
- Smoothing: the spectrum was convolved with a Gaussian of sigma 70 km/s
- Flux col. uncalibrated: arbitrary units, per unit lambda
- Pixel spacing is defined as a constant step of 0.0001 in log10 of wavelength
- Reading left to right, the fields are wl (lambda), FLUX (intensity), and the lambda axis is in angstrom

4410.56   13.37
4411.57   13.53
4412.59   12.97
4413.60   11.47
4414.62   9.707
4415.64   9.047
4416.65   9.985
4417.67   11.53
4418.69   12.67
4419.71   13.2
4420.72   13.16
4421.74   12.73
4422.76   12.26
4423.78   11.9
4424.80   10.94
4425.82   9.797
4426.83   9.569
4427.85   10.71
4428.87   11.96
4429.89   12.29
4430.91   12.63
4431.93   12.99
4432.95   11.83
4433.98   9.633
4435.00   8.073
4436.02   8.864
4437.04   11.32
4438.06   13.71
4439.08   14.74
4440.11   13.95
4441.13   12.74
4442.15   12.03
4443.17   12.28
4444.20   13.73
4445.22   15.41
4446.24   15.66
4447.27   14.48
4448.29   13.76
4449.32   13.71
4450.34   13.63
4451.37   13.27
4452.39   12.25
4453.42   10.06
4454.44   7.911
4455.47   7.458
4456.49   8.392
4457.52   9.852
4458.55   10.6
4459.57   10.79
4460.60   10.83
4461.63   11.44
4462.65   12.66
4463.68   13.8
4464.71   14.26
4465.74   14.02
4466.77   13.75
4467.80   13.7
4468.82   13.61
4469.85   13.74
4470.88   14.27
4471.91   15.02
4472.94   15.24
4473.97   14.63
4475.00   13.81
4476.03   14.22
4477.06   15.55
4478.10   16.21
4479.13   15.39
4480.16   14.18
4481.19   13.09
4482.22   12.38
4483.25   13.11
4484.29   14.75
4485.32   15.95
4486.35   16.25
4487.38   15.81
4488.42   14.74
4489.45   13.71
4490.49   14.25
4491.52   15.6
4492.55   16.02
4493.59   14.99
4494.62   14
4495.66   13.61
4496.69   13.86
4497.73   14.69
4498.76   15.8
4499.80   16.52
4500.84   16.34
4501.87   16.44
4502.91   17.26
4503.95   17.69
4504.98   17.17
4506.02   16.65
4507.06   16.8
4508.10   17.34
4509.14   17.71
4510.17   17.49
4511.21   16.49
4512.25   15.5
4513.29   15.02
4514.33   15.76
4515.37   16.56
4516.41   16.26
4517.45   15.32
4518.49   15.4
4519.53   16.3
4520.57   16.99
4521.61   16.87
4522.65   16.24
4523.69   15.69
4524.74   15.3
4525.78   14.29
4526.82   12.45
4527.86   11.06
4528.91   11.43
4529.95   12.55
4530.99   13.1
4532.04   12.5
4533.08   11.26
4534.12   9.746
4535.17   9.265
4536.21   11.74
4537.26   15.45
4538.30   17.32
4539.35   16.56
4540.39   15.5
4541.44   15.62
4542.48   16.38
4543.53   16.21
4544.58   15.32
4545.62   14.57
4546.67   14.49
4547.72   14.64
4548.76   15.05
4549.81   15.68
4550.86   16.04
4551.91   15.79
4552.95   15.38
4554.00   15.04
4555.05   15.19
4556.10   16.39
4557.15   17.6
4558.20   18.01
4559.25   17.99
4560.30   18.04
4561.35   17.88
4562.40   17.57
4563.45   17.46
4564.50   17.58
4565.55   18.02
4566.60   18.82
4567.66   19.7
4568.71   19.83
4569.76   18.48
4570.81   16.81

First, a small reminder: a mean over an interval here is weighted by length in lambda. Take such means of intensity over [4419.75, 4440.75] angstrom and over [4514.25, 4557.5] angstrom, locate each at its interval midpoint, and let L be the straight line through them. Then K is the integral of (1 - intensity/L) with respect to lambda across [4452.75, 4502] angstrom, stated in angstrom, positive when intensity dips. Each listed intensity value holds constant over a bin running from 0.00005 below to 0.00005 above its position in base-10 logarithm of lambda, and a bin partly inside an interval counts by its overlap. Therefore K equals -2.2 angstrom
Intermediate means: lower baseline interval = 11.7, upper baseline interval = 14.7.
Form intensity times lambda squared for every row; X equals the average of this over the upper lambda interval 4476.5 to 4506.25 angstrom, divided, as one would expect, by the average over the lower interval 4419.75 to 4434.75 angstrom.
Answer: 1.4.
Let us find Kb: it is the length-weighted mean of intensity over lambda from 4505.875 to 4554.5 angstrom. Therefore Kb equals 15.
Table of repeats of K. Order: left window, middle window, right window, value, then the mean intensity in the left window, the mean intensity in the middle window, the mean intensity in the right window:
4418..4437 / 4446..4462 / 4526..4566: 1.0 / 11.4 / 11.4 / 15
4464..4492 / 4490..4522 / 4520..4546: -3.8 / 14.5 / 16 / 14.1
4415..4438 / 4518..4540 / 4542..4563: 1.9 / 11.3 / 13.9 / 16.2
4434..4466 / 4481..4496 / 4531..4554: -1.7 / 12.1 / 14.6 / 14.5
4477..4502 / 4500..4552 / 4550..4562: 2.1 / 14.9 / 15.2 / 16.6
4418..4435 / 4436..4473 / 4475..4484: 1.0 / 11.7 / 12.6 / 14.2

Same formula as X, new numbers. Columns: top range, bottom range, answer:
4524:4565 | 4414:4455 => 1.31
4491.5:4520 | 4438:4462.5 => 1.35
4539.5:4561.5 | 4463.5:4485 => 1.16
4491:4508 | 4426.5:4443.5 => 1.39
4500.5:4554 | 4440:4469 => 1.27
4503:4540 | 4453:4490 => 1.16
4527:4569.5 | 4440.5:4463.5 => 1.35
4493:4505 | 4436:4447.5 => 1.20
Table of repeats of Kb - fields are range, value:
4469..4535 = 14.9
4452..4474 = 12.1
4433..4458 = 12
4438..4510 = 14.1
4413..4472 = 12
